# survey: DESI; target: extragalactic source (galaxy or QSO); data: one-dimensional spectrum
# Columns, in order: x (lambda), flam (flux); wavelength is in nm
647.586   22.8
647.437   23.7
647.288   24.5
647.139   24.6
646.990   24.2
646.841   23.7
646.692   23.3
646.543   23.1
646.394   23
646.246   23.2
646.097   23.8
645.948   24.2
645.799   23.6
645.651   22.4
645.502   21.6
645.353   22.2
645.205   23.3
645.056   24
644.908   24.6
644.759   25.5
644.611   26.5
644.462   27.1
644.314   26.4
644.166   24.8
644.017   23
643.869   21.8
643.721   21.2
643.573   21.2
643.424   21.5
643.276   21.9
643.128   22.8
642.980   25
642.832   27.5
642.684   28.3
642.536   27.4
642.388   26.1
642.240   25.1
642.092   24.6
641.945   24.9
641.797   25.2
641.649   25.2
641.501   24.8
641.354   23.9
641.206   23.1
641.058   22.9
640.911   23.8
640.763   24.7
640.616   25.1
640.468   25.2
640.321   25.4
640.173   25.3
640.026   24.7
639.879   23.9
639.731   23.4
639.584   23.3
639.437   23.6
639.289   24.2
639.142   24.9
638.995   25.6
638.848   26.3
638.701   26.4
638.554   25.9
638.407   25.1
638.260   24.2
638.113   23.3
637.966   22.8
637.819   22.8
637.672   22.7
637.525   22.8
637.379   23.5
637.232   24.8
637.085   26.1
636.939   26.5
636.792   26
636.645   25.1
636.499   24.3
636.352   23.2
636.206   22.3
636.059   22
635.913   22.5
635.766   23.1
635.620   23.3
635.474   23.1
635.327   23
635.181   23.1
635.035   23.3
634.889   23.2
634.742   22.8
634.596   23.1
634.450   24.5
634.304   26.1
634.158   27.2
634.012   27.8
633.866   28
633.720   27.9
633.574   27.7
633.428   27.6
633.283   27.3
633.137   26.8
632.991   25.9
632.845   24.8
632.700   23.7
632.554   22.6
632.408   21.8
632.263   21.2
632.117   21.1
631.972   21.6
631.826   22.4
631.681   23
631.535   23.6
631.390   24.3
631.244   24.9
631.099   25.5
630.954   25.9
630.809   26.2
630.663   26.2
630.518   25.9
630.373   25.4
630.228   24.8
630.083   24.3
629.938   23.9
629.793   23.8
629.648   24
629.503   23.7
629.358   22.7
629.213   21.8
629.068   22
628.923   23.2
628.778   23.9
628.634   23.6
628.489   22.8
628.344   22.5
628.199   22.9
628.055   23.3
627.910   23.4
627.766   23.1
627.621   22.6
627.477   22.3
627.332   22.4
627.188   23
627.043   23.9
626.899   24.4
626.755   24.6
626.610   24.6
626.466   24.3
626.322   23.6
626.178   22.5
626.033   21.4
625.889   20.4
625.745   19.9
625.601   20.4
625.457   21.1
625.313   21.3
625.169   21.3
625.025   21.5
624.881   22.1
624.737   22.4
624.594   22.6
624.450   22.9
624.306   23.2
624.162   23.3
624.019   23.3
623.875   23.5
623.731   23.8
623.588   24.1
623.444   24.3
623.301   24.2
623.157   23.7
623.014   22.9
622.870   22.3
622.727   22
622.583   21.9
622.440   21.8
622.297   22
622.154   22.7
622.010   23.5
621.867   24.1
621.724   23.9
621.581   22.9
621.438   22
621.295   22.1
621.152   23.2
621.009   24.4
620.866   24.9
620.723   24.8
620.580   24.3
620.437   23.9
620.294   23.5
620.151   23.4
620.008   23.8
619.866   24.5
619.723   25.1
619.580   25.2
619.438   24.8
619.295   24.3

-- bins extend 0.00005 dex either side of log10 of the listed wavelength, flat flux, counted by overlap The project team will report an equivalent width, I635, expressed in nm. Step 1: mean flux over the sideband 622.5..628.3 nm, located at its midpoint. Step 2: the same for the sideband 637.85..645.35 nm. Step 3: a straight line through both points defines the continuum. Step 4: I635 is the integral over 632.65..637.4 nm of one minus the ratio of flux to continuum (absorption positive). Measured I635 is -0.212 nm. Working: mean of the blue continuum 22.8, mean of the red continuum 24.5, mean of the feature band 24.9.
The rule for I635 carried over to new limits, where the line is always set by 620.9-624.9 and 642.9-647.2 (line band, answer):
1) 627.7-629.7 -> 0.01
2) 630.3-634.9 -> -0.32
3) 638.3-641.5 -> -0.16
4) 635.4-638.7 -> -0.08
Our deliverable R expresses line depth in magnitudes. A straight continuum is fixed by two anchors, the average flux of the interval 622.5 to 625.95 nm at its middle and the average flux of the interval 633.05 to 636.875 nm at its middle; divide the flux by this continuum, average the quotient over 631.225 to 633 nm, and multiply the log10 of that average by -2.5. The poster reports 0.05 mag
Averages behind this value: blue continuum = 22.4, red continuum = 24.8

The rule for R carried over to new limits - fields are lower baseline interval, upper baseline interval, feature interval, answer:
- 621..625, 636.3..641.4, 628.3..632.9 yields 0.00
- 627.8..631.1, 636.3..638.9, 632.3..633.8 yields -0.06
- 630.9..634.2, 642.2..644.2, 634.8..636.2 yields 0.08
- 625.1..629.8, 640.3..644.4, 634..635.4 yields -0.03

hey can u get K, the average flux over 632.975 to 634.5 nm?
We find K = 27.1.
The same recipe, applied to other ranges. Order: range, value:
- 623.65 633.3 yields 23.3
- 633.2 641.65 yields 24.5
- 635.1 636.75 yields 23.2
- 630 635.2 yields 24.8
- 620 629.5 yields 22.9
